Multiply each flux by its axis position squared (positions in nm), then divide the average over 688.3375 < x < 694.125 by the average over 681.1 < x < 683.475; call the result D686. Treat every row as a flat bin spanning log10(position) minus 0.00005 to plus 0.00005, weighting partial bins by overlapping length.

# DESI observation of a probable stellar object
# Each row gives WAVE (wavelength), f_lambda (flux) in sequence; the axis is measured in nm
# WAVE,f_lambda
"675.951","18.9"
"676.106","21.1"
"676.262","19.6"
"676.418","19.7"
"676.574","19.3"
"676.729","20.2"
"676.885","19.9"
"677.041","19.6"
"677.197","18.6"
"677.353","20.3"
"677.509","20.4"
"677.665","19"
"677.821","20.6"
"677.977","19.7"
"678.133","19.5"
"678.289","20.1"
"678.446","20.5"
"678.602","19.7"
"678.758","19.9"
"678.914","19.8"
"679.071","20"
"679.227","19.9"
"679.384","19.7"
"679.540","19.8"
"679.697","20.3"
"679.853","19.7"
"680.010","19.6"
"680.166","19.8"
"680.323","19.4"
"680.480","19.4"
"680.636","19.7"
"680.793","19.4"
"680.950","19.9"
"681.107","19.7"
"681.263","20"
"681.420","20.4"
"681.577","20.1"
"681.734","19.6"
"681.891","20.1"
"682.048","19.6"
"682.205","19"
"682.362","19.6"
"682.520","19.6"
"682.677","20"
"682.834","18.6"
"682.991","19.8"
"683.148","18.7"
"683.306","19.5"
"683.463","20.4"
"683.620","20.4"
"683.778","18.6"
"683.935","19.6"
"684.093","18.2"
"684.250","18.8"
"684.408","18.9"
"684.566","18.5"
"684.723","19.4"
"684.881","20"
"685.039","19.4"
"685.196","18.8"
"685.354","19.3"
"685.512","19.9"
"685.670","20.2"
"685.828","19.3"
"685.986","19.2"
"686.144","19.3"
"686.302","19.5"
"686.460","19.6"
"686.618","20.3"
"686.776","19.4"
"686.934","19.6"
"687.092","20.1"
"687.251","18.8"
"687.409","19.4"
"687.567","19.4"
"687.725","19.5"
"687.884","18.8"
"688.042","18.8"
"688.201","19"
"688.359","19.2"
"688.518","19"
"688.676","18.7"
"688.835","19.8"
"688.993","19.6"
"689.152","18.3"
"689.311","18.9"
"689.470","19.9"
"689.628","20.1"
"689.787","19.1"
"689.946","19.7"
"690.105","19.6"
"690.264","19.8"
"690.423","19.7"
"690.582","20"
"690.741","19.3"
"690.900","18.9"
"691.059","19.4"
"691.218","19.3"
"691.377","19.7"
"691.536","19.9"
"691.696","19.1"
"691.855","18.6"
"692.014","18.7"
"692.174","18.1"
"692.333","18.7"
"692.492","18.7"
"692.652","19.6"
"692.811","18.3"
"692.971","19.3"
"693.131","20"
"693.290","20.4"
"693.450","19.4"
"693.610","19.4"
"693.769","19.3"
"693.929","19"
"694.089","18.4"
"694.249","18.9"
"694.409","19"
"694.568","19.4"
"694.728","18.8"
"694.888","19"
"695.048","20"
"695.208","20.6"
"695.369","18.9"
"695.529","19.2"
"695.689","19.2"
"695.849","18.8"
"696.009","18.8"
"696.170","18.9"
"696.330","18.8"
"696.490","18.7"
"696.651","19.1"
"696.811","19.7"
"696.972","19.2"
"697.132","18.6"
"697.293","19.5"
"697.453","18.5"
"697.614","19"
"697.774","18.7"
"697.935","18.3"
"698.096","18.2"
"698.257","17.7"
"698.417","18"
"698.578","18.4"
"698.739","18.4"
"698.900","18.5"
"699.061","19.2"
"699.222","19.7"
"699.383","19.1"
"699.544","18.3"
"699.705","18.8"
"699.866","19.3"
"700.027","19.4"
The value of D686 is 1.01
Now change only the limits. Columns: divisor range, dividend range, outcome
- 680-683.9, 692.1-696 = 1.01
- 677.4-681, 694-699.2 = 1.00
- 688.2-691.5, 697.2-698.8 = 0.97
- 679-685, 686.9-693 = 1.01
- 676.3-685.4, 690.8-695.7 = 1.01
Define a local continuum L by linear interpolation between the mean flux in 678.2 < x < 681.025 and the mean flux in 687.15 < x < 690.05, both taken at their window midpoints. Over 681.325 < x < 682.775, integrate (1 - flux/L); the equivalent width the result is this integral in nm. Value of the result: -0.01 nm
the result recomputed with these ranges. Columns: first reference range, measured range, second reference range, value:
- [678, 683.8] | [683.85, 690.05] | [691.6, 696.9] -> 0.044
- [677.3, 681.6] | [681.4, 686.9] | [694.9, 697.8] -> 0.054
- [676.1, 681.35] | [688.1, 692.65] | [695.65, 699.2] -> -0.024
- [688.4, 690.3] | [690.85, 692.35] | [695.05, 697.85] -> 0.017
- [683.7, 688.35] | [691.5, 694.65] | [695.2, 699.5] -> -0.014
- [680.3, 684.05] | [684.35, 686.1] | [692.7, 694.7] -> 0.014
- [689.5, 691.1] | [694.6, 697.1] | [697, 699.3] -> -0.034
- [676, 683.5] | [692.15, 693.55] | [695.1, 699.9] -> -0.008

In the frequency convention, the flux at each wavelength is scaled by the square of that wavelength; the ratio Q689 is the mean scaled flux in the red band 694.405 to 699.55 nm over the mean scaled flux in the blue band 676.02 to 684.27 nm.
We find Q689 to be 1.01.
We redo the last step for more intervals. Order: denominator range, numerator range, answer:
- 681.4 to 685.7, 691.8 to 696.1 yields 1.01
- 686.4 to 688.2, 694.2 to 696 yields 1.01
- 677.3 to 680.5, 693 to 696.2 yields 1.02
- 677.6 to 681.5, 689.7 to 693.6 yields 1.01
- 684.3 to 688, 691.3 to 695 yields 1.01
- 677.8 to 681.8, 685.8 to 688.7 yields 1.00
